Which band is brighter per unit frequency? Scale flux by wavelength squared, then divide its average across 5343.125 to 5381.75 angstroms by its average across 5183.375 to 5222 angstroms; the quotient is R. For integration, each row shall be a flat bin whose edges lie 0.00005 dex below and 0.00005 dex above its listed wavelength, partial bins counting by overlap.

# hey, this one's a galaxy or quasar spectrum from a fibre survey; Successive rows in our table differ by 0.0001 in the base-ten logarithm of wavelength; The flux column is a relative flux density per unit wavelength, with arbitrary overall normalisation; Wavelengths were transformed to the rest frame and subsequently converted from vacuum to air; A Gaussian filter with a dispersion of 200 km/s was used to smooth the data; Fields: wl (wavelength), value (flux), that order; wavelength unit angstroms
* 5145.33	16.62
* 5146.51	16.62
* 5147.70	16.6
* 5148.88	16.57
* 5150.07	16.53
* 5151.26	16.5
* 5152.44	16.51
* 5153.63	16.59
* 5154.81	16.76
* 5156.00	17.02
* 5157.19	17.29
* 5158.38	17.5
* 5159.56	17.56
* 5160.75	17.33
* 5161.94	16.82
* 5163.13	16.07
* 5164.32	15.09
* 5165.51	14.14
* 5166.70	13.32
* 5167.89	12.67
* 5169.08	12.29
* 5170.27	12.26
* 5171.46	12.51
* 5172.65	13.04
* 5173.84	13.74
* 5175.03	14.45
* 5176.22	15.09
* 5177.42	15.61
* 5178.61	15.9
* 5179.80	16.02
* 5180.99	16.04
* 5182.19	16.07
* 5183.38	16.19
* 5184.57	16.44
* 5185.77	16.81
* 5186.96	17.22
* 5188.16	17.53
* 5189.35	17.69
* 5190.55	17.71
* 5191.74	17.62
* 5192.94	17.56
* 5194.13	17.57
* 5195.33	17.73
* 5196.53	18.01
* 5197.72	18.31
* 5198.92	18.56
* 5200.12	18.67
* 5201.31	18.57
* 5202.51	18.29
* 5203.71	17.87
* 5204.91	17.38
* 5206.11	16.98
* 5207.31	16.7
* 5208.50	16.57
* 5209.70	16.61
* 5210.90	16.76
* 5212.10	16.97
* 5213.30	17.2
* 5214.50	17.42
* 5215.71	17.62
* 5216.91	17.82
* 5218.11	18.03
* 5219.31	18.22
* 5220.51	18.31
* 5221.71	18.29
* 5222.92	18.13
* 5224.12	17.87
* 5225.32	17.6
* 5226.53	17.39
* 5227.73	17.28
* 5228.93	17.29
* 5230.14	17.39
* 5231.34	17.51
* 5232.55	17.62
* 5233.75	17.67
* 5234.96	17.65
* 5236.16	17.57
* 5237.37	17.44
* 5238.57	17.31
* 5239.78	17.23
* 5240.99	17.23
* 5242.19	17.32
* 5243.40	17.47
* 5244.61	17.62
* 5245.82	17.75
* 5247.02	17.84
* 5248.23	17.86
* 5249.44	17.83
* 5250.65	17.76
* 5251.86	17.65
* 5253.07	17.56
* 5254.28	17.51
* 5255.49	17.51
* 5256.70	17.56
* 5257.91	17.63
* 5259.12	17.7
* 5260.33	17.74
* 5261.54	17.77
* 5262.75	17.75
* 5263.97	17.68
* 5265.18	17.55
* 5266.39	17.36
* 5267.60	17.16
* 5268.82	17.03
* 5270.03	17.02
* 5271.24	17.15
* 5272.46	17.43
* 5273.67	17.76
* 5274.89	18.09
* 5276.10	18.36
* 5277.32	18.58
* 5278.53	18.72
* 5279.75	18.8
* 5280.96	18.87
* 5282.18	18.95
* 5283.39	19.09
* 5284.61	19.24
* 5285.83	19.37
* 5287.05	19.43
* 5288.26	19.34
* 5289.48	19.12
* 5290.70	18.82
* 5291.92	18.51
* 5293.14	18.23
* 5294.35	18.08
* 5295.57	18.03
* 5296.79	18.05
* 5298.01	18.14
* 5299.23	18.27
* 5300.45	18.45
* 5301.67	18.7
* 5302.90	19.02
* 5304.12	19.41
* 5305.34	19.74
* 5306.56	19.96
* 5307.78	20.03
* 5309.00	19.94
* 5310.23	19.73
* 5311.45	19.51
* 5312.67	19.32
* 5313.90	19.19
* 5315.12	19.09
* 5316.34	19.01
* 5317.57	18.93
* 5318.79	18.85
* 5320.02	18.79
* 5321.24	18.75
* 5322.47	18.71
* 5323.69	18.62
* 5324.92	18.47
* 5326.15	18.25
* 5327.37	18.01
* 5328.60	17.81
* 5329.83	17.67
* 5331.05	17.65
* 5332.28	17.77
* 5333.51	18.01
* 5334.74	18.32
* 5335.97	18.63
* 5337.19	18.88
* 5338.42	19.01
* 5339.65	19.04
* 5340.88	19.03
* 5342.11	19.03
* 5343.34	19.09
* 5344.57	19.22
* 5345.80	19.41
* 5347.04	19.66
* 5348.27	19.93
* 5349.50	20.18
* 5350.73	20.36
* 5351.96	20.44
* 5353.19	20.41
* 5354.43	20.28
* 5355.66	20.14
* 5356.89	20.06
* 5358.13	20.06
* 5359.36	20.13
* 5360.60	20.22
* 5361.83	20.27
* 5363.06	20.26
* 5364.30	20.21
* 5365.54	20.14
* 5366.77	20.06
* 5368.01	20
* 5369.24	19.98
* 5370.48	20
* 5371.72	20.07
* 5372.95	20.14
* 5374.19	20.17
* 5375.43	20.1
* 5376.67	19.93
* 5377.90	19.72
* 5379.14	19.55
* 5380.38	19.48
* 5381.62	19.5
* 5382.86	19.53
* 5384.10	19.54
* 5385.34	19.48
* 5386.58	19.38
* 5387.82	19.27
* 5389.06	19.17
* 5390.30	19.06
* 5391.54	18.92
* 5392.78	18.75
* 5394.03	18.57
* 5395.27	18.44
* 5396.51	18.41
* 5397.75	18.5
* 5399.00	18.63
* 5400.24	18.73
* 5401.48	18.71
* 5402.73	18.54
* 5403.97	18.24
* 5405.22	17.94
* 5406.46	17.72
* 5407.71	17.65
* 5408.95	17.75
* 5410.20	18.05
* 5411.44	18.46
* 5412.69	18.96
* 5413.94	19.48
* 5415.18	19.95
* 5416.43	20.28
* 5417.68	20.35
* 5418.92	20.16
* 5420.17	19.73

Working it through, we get 1.2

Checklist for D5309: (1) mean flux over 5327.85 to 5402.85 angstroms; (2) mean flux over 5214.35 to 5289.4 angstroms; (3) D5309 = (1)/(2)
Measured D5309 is 1.08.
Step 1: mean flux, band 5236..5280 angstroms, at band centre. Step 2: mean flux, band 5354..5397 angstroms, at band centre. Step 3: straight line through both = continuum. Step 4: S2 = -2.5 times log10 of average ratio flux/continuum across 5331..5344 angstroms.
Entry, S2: 0.023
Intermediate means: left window 17.6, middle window 18.6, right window 19.7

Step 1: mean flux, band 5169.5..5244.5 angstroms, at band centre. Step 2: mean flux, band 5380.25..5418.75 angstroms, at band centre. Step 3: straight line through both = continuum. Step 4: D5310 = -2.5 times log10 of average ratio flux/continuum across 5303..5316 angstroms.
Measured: -0.090 mag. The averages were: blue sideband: 17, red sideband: 18.9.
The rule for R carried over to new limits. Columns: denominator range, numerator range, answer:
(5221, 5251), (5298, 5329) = 1.11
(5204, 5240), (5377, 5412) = 1.15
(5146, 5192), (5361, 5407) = 1.33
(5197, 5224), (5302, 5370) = 1.14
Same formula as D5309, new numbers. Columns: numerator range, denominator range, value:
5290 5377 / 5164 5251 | 1.14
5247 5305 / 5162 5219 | 1.11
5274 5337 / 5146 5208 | 1.15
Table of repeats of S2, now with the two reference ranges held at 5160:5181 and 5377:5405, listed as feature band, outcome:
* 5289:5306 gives -0.09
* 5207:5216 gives -0.11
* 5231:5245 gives -0.10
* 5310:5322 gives -0.10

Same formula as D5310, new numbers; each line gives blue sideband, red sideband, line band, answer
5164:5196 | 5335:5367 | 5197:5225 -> -0.09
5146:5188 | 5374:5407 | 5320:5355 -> -0.04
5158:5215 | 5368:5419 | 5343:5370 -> -0.08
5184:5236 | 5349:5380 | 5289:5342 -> 0.03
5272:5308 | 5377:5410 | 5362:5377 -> -0.07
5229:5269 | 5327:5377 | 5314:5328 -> 0.01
